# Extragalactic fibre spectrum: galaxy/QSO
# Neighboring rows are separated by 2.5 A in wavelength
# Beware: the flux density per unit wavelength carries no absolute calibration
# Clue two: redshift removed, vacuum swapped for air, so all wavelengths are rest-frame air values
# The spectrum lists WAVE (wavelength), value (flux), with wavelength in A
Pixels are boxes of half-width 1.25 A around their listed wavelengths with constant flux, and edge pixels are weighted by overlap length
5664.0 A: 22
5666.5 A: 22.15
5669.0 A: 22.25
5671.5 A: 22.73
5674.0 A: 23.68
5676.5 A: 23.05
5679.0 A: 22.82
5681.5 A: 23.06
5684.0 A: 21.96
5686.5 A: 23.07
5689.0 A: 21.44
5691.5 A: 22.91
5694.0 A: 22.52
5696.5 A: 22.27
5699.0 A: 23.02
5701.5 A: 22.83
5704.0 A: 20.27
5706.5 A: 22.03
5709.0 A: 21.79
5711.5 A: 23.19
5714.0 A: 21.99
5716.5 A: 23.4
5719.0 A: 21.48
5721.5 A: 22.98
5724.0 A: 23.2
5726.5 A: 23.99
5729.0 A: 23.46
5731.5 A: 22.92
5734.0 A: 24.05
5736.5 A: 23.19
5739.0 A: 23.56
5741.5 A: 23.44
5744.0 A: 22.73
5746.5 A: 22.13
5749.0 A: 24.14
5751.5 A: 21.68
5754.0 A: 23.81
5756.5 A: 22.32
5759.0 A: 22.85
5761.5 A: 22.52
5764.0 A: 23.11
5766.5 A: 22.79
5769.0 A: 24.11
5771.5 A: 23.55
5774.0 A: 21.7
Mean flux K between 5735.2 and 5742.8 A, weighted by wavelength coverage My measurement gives 23.4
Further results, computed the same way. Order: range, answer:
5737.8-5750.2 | 23.2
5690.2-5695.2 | 22.7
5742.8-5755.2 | 22.9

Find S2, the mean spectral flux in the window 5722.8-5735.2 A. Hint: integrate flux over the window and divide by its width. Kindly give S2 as 23.5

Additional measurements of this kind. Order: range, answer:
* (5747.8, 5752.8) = 22.9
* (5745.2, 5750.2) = 23.1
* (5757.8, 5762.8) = 22.7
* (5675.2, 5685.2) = 22.7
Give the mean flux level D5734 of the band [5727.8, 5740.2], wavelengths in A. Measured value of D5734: 23.4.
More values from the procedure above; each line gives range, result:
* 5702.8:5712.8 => 21.8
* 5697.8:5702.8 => 22.9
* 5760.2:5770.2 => 23.1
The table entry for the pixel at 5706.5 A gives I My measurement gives 22.03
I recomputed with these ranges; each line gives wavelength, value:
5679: 22.82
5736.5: 23.19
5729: 23.46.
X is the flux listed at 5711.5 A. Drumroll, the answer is 23.19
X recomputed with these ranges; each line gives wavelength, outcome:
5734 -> 24.05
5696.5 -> 22.27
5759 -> 22.85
